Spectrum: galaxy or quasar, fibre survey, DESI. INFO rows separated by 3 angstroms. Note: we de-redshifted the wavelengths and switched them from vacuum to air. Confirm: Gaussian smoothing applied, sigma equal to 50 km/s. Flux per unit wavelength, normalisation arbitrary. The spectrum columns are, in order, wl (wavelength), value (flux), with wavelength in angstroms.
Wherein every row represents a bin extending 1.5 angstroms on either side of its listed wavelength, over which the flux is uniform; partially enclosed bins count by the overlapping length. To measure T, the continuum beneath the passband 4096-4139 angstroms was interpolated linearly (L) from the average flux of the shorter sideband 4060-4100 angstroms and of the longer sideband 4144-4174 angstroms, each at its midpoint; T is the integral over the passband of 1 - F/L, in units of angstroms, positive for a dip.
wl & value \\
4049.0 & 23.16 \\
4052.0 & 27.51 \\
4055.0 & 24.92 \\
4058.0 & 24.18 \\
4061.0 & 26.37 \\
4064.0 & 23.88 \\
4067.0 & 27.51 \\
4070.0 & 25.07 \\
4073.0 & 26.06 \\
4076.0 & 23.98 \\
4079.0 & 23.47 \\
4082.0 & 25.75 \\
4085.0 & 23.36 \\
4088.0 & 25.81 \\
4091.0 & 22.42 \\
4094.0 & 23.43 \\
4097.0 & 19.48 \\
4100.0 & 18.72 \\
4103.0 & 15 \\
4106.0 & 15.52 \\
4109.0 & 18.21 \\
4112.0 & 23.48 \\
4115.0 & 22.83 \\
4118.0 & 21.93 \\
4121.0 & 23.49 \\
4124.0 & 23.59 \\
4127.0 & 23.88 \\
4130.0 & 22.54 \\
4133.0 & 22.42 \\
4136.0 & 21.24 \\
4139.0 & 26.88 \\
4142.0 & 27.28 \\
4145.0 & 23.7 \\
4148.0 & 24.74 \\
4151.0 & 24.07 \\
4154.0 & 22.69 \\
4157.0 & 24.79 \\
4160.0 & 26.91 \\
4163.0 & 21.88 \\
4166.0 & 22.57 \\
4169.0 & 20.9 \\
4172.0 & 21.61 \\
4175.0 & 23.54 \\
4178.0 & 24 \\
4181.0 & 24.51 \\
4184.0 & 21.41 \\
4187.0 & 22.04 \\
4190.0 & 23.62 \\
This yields 4.8 angstroms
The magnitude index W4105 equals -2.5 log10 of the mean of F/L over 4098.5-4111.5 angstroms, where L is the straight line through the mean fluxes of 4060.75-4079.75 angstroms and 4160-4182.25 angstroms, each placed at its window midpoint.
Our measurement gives 0.37 mag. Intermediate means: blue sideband 25.2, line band 17.4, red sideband 23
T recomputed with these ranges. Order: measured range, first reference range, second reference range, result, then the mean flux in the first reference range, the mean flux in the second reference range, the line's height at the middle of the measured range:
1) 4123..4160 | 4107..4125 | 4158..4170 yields -2.3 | 22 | 23.2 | 22.7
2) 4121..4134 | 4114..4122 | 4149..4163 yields 0.0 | 22.7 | 24.3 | 23.1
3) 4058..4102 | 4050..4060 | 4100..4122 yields -1.6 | 25.5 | 19.9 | 23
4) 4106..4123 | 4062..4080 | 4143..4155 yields 2.1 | 25.1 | 24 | 24.5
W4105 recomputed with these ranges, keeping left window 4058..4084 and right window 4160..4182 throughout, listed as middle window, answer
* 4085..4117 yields 0.186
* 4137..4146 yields -0.097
